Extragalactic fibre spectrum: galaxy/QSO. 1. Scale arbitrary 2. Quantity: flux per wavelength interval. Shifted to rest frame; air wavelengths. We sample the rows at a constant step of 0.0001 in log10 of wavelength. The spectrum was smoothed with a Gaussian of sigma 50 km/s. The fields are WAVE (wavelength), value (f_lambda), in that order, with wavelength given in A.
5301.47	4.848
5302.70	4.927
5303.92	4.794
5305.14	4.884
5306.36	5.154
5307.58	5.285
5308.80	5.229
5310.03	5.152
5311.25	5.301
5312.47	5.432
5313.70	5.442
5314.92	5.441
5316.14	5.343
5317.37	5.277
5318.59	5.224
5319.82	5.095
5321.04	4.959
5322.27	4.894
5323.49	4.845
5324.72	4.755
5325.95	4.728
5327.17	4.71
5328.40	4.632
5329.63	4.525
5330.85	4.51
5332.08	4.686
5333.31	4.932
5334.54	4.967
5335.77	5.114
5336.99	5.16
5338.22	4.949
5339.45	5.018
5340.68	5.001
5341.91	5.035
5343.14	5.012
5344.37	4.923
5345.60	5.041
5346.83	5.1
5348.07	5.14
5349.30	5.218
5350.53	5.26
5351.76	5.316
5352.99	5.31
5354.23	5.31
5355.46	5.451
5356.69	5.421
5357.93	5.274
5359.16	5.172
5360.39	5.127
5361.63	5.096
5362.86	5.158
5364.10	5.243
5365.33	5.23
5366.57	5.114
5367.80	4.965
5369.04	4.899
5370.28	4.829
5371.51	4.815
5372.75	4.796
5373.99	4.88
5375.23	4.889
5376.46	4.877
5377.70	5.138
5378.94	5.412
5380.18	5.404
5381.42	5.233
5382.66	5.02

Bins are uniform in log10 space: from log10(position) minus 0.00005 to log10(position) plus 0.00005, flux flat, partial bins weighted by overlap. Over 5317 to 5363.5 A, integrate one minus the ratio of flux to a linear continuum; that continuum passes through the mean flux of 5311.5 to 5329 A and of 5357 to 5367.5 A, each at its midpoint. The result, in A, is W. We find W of 0.8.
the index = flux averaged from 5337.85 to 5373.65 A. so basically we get 5.11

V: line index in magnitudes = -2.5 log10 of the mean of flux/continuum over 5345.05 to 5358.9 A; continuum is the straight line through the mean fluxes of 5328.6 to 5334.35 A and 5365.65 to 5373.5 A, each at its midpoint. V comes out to -0.10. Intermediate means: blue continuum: 4.68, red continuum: 4.91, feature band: 5.26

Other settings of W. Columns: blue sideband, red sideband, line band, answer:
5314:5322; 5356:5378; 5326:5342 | 1.0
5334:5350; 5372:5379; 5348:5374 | -0.7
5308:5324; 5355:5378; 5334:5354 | 0.1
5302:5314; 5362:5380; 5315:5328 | 0.3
